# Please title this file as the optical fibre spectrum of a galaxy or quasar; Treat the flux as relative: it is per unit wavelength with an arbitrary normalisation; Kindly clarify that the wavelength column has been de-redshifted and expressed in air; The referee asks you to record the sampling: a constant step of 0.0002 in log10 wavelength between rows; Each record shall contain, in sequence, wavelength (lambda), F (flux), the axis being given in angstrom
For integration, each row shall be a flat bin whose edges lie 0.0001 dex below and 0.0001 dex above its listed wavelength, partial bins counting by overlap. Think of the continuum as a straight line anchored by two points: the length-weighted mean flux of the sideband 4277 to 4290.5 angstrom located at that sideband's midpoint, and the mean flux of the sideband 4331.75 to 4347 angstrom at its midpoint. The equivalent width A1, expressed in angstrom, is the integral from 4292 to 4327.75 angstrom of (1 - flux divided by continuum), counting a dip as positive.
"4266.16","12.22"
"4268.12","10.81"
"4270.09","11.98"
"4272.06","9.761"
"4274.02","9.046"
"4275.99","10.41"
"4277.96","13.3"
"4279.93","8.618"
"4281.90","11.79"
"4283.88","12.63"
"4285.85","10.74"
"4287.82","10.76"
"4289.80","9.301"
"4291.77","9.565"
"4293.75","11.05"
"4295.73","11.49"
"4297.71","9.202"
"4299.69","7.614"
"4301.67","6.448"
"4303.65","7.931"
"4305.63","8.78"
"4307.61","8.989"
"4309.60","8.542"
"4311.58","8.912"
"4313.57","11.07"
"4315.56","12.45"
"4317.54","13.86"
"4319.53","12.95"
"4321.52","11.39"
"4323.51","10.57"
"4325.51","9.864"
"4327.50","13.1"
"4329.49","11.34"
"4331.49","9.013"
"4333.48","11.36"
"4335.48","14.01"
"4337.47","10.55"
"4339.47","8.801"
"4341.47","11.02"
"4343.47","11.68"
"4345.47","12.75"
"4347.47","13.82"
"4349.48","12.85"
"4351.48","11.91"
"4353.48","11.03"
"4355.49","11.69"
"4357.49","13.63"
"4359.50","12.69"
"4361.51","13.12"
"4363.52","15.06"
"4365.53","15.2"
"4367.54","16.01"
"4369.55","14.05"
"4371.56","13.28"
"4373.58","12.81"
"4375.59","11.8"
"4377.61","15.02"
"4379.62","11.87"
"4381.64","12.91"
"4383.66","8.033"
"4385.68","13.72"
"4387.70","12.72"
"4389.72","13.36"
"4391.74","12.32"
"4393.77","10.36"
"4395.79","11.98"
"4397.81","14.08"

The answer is 3.4 angstrom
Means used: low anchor 11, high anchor 11.4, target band 10.2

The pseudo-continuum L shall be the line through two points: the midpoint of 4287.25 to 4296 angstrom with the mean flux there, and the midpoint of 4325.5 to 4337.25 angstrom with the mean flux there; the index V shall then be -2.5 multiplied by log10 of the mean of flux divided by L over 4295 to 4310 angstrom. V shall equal 0.23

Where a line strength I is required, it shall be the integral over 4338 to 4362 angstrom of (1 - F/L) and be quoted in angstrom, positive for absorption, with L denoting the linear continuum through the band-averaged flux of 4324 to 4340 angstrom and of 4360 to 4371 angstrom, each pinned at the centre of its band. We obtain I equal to 1.7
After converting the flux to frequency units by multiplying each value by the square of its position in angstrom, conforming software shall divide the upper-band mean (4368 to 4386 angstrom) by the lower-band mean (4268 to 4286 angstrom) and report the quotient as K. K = 1.2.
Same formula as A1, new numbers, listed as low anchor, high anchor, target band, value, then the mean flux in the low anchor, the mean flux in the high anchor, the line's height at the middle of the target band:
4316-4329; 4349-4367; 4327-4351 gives 1.59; 12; 13.1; 12.5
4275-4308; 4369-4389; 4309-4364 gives -2.11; 9.93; 12.6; 11.3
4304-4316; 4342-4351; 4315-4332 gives -1.62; 9.57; 12.6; 10.7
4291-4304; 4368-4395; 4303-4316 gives 0.21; 9.08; 12.5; 9.58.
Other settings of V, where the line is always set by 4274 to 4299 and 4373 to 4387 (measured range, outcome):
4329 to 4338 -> 0.02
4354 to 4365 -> -0.11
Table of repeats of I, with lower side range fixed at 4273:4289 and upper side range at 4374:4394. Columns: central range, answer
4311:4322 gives -0.5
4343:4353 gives -0.6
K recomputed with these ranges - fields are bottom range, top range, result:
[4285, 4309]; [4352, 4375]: 1.49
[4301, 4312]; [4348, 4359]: 1.52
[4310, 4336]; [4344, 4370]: 1.19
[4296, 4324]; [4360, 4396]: 1.35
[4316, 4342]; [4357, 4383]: 1.21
